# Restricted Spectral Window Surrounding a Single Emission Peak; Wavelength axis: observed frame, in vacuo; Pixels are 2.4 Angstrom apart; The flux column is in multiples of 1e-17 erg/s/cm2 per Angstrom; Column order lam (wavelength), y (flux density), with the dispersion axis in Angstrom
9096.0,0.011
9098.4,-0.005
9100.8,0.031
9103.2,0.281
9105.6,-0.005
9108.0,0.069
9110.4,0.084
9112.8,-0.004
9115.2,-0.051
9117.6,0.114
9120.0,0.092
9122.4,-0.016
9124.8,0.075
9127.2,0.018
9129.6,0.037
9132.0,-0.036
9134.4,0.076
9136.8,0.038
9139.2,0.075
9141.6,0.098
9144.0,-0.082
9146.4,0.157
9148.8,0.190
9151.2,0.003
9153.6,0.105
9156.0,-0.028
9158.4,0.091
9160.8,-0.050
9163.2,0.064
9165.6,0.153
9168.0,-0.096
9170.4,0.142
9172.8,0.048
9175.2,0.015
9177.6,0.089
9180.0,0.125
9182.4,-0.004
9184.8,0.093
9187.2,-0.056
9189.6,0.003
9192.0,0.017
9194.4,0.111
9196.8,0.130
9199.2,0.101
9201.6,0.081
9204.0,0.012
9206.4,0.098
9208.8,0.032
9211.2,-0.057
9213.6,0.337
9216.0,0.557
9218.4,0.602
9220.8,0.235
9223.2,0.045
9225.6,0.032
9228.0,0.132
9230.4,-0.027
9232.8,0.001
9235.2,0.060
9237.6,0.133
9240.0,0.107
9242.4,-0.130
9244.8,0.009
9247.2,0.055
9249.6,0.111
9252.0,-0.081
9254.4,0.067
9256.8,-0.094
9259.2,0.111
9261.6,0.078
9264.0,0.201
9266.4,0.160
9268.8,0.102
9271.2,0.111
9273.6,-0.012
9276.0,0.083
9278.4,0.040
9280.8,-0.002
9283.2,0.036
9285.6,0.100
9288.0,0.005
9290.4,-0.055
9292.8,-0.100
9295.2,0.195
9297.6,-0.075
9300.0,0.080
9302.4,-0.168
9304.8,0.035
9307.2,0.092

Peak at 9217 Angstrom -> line Hgamma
